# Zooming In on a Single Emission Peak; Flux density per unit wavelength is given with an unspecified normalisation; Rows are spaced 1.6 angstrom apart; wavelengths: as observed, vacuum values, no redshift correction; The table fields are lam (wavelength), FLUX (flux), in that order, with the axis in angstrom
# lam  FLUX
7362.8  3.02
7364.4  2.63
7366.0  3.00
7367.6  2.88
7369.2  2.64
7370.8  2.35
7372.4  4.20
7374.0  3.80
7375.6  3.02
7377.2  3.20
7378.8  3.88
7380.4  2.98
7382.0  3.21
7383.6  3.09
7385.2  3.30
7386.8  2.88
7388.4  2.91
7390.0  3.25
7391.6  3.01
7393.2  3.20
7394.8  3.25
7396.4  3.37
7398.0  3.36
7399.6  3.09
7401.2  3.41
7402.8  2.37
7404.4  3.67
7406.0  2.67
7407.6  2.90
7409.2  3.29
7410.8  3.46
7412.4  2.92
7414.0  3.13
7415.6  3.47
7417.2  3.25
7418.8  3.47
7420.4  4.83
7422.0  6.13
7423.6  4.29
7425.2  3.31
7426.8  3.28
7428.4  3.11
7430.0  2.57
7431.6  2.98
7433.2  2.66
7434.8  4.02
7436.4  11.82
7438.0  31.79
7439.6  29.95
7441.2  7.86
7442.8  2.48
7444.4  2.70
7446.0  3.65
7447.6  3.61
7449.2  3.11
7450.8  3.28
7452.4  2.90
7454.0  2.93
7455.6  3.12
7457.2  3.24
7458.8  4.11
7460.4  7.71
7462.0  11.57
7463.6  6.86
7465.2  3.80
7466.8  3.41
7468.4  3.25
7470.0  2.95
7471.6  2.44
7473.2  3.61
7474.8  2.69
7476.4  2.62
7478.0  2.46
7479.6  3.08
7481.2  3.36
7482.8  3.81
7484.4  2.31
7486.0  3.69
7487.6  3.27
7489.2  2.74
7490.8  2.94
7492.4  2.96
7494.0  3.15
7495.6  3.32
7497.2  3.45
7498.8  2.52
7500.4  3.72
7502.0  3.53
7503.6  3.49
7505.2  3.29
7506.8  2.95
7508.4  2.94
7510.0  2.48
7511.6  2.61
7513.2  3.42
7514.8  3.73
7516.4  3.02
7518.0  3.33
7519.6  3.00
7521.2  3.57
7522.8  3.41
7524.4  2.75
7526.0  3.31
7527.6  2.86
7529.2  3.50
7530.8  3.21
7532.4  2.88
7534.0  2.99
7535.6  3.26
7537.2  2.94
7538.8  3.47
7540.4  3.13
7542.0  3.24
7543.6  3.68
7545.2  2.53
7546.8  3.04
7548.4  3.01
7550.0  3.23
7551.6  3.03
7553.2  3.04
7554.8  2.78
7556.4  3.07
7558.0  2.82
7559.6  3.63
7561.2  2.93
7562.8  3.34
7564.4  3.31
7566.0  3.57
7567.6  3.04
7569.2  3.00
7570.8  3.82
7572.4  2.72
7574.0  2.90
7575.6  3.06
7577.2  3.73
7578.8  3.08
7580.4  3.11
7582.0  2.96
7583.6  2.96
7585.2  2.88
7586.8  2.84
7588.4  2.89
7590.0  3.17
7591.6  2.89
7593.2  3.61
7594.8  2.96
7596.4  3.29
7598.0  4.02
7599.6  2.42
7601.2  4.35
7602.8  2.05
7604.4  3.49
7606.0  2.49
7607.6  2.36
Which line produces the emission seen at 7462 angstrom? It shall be [N II]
